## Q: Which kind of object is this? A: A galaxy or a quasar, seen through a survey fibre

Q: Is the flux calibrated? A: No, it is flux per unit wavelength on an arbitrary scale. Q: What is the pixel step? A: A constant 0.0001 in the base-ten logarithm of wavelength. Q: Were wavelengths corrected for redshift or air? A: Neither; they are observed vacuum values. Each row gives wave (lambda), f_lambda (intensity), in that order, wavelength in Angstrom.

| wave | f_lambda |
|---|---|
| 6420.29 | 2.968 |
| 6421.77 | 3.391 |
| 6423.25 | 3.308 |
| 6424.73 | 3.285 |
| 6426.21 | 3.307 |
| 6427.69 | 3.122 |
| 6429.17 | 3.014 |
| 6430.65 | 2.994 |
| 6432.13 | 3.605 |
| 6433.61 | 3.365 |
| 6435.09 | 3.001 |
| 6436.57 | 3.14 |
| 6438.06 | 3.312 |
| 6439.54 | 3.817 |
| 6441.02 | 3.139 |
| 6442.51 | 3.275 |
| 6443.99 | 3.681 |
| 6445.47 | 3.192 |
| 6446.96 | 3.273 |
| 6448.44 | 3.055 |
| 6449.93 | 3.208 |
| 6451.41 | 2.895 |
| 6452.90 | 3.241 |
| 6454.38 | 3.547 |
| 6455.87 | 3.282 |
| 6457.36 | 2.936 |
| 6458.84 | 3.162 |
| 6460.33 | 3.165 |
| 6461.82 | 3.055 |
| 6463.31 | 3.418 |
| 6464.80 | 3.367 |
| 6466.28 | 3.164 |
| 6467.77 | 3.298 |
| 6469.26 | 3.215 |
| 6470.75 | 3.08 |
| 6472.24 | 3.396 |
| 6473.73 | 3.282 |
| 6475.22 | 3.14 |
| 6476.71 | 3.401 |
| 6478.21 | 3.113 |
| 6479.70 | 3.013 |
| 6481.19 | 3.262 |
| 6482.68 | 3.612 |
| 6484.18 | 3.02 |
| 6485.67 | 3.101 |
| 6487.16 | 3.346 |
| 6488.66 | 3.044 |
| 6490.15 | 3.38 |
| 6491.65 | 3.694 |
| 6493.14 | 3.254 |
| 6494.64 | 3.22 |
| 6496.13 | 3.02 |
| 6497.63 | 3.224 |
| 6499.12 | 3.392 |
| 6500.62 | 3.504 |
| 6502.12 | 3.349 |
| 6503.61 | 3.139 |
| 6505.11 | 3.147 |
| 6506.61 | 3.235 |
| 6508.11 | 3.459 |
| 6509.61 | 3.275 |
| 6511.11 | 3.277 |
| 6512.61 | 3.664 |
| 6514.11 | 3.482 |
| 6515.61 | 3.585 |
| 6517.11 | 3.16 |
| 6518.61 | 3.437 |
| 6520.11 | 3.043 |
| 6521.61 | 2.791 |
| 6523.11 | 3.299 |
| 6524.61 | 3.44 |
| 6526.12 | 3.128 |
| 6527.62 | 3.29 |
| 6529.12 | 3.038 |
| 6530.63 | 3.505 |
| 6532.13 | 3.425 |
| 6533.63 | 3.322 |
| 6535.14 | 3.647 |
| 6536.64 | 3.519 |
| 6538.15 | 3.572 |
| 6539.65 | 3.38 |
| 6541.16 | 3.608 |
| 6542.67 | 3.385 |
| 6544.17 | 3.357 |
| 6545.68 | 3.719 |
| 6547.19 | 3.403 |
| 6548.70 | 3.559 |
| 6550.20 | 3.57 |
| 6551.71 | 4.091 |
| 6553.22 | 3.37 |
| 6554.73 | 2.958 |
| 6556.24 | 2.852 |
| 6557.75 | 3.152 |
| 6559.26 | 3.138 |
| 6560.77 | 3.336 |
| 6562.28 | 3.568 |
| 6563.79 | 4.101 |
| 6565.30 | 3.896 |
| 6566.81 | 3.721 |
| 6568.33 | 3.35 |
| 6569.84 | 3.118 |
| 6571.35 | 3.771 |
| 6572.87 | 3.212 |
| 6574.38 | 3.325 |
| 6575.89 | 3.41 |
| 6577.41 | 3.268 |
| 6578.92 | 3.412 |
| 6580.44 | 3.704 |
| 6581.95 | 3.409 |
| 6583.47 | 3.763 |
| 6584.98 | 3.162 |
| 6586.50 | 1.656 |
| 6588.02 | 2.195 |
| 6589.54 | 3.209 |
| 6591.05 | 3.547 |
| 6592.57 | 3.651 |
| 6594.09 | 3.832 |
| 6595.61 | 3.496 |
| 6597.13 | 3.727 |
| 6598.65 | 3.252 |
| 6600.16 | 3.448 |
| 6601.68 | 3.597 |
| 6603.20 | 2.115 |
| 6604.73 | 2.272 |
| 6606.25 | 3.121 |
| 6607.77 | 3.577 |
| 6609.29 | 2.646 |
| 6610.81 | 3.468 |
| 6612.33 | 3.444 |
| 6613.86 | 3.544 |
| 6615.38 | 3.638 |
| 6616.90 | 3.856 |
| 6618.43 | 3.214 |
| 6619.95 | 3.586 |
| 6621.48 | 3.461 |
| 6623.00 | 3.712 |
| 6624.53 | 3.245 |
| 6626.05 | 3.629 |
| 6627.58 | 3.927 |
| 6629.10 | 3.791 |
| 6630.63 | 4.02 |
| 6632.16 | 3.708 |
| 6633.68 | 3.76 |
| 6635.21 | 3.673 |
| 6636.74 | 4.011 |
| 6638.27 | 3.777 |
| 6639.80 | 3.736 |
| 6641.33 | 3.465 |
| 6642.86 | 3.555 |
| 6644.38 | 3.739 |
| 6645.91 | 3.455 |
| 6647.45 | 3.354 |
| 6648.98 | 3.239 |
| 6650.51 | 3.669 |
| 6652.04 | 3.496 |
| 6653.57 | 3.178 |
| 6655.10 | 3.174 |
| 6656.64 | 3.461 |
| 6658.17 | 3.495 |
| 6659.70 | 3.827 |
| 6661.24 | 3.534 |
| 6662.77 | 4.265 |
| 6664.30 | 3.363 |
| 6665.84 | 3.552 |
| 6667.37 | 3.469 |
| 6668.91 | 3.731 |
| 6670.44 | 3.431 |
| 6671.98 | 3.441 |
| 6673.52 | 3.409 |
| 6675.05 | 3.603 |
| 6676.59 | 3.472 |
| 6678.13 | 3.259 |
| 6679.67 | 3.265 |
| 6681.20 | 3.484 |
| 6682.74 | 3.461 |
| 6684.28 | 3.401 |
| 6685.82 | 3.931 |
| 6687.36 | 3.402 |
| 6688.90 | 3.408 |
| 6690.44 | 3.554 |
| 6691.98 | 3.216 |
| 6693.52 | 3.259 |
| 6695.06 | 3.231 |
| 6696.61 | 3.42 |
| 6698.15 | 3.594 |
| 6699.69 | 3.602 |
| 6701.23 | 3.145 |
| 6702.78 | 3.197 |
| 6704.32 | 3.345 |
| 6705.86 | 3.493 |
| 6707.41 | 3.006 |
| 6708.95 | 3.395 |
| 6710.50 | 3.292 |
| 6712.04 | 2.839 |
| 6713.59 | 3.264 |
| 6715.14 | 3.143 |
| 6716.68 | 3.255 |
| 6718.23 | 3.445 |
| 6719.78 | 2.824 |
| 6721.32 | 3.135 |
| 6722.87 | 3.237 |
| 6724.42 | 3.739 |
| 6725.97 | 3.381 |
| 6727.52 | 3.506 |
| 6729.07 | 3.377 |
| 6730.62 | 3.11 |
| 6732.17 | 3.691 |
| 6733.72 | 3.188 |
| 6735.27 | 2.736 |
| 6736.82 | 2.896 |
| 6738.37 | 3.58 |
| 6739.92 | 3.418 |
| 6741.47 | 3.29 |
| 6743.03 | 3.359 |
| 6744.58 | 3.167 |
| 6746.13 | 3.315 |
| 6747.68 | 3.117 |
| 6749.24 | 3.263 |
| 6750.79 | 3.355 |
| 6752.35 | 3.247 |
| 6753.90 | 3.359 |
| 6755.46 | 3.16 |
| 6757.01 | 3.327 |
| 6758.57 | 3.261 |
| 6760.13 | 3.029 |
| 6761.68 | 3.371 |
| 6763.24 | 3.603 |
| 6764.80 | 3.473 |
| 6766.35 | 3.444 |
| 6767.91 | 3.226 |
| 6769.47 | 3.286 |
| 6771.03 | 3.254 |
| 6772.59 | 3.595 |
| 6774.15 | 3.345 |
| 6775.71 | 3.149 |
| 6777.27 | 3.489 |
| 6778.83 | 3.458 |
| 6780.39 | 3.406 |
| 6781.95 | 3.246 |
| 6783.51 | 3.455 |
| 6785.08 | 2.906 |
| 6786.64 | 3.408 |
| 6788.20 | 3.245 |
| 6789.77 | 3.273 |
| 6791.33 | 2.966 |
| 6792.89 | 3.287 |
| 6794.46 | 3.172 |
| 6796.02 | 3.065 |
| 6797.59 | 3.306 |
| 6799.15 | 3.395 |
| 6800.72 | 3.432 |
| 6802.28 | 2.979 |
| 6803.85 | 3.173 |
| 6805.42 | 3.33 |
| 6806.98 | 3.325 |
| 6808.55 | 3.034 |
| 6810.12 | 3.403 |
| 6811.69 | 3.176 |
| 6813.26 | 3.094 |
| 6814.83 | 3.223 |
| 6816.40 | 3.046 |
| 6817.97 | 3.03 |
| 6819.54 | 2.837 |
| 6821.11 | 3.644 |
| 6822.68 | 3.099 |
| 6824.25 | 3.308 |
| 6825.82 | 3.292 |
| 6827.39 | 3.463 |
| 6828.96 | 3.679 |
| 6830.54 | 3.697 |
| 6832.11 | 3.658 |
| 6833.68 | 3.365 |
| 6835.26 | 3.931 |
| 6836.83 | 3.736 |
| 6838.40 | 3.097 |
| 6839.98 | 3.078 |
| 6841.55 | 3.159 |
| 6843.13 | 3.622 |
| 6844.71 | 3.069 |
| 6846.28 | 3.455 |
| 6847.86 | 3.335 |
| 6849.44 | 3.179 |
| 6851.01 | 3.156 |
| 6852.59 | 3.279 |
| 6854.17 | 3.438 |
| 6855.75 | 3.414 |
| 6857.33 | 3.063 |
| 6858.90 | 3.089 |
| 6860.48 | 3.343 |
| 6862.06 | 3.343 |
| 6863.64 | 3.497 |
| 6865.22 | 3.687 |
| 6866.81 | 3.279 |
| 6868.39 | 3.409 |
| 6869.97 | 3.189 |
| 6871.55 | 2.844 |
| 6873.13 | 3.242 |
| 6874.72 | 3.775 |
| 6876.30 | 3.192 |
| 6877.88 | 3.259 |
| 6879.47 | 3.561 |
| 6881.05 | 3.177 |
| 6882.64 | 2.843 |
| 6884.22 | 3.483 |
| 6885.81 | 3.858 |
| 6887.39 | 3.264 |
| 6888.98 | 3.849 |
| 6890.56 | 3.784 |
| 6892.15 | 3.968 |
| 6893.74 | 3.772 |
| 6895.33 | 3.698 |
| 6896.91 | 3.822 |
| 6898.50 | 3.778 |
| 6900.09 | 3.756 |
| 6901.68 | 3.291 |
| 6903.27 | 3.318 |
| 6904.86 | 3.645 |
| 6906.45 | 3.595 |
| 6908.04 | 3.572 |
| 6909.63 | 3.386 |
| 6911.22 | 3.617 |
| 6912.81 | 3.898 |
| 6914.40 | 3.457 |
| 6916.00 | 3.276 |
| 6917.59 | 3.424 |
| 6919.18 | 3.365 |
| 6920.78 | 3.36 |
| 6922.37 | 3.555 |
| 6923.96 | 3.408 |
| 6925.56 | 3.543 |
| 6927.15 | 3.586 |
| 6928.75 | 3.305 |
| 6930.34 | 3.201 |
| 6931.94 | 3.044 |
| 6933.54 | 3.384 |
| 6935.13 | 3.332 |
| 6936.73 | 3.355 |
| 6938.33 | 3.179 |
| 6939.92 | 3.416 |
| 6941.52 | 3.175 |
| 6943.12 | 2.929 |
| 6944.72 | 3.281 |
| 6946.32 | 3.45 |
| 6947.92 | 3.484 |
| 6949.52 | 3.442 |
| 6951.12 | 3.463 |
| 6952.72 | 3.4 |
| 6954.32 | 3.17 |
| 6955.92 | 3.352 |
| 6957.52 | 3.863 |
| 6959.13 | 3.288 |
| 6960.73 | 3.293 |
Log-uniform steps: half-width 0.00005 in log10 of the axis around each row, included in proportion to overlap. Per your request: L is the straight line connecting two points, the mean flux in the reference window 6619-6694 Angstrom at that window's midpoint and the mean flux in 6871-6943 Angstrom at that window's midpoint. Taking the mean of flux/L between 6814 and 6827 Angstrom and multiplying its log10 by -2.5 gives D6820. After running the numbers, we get 0.10 mag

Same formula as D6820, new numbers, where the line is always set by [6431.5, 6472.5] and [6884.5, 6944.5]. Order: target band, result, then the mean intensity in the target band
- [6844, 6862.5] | 0.06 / 3.26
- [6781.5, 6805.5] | 0.07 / 3.22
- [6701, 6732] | 0.04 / 3.27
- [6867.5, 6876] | 0.06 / 3.29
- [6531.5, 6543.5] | -0.06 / 3.48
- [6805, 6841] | 0.04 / 3.33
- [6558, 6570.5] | -0.06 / 3.52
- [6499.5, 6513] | -0.01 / 3.33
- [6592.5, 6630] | -0.02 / 3.41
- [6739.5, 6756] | 0.04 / 3.28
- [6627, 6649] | -0.11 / 3.69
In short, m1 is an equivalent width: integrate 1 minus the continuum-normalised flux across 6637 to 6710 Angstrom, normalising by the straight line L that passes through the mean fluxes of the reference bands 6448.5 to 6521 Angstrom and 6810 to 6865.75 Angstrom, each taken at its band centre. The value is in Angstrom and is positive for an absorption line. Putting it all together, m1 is -3.8 Angstrom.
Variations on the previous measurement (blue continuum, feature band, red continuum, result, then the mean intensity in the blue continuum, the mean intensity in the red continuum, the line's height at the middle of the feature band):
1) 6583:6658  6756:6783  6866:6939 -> 0.7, 3.41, 3.45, 3.43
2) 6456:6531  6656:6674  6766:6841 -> -1.7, 3.26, 3.3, 3.28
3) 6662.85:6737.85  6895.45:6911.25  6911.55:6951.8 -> -1.0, 3.35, 3.37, 3.37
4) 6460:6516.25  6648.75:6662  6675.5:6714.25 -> -0.5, 3.28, 3.36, 3.34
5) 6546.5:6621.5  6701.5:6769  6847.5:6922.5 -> 2.4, 3.34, 3.45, 3.39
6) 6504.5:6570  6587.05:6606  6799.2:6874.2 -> 1.1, 3.4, 3.3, 3.38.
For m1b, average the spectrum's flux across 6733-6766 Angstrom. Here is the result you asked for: 3.27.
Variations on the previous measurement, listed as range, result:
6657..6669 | 3.64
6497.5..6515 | 3.35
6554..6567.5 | 3.41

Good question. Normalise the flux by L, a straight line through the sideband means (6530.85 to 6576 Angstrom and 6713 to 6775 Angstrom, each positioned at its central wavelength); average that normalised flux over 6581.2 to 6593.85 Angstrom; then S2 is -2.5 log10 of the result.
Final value 0.11 mag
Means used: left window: 3.46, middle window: 3.1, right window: 3.29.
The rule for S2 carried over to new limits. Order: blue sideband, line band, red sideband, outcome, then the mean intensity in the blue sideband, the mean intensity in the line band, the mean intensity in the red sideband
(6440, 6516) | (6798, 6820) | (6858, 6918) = 0.08 mag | 3.27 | 3.18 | 3.48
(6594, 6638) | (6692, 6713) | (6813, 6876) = 0.04 mag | 3.47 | 3.29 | 3.33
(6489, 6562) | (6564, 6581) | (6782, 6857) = -0.05 mag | 3.35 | 3.49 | 3.29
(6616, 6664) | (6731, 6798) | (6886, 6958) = 0.09 mag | 3.61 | 3.28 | 3.47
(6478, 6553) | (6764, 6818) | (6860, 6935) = 0.06 mag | 3.35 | 3.26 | 3.47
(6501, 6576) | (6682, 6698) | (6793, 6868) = -0.03 mag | 3.39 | 3.43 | 3.31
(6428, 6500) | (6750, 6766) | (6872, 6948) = 0.02 mag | 3.25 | 3.32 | 3.45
